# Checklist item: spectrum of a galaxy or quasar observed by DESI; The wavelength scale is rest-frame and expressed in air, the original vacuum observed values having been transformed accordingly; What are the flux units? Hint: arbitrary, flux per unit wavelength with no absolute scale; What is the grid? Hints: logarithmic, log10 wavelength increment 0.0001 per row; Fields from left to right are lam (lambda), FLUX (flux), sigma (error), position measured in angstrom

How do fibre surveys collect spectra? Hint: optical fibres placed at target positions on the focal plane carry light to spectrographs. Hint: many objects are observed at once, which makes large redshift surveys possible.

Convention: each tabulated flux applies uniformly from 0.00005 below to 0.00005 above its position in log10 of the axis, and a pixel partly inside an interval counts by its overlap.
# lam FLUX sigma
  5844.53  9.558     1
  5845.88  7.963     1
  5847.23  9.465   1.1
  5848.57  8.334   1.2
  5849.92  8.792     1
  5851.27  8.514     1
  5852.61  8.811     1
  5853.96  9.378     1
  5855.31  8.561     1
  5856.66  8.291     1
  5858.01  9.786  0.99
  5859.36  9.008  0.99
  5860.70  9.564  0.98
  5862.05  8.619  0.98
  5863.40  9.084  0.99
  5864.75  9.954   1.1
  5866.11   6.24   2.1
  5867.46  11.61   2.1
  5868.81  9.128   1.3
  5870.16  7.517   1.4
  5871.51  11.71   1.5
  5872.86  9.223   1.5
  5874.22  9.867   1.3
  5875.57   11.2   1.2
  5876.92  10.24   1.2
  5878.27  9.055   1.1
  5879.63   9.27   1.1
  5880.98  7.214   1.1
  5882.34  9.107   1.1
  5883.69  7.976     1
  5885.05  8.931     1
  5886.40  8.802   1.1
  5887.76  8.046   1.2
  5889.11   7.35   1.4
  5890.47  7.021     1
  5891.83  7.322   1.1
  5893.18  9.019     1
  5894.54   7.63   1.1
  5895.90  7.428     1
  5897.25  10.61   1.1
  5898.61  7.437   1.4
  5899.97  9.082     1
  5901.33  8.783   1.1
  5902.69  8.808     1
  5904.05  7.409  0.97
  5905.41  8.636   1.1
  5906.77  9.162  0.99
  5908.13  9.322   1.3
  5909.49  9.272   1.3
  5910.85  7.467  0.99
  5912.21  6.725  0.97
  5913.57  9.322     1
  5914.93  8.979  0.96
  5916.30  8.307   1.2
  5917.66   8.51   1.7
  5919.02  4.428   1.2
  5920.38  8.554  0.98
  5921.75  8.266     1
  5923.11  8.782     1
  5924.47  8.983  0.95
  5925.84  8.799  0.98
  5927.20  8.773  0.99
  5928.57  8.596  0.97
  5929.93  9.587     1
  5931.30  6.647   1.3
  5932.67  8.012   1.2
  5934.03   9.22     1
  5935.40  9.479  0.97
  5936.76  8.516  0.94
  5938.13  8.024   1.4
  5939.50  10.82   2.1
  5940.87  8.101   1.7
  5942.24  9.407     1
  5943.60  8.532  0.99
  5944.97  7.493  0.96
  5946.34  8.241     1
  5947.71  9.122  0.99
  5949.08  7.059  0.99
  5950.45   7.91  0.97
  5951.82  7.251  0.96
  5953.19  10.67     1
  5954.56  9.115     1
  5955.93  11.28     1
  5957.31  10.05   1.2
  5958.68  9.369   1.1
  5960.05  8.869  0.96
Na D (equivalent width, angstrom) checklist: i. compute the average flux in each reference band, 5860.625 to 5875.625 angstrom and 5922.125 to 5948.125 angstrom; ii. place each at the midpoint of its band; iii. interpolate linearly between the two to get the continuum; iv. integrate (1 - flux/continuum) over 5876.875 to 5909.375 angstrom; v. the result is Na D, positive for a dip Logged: 2.4 angstrom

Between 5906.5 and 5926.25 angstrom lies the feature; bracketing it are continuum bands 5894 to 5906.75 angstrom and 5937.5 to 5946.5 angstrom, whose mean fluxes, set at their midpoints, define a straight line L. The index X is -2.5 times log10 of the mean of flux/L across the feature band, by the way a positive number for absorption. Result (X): 0.03 mag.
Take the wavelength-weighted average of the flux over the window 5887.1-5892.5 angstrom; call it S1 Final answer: 7.43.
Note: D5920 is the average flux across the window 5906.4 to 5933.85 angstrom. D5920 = 8.33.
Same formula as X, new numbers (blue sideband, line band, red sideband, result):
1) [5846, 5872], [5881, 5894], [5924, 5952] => 0.09 mag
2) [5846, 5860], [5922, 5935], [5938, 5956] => 0.02 mag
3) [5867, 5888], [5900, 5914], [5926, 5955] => 0.06 mag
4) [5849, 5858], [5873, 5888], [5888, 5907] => -0.08 mag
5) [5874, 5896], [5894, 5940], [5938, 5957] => 0.03 mag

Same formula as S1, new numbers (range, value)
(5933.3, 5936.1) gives 9.35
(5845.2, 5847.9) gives 8.7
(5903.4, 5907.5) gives 8.42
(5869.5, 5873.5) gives 9.5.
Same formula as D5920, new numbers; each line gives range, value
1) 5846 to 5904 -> 8.83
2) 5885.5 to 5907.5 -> 8.29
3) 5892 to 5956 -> 8.51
